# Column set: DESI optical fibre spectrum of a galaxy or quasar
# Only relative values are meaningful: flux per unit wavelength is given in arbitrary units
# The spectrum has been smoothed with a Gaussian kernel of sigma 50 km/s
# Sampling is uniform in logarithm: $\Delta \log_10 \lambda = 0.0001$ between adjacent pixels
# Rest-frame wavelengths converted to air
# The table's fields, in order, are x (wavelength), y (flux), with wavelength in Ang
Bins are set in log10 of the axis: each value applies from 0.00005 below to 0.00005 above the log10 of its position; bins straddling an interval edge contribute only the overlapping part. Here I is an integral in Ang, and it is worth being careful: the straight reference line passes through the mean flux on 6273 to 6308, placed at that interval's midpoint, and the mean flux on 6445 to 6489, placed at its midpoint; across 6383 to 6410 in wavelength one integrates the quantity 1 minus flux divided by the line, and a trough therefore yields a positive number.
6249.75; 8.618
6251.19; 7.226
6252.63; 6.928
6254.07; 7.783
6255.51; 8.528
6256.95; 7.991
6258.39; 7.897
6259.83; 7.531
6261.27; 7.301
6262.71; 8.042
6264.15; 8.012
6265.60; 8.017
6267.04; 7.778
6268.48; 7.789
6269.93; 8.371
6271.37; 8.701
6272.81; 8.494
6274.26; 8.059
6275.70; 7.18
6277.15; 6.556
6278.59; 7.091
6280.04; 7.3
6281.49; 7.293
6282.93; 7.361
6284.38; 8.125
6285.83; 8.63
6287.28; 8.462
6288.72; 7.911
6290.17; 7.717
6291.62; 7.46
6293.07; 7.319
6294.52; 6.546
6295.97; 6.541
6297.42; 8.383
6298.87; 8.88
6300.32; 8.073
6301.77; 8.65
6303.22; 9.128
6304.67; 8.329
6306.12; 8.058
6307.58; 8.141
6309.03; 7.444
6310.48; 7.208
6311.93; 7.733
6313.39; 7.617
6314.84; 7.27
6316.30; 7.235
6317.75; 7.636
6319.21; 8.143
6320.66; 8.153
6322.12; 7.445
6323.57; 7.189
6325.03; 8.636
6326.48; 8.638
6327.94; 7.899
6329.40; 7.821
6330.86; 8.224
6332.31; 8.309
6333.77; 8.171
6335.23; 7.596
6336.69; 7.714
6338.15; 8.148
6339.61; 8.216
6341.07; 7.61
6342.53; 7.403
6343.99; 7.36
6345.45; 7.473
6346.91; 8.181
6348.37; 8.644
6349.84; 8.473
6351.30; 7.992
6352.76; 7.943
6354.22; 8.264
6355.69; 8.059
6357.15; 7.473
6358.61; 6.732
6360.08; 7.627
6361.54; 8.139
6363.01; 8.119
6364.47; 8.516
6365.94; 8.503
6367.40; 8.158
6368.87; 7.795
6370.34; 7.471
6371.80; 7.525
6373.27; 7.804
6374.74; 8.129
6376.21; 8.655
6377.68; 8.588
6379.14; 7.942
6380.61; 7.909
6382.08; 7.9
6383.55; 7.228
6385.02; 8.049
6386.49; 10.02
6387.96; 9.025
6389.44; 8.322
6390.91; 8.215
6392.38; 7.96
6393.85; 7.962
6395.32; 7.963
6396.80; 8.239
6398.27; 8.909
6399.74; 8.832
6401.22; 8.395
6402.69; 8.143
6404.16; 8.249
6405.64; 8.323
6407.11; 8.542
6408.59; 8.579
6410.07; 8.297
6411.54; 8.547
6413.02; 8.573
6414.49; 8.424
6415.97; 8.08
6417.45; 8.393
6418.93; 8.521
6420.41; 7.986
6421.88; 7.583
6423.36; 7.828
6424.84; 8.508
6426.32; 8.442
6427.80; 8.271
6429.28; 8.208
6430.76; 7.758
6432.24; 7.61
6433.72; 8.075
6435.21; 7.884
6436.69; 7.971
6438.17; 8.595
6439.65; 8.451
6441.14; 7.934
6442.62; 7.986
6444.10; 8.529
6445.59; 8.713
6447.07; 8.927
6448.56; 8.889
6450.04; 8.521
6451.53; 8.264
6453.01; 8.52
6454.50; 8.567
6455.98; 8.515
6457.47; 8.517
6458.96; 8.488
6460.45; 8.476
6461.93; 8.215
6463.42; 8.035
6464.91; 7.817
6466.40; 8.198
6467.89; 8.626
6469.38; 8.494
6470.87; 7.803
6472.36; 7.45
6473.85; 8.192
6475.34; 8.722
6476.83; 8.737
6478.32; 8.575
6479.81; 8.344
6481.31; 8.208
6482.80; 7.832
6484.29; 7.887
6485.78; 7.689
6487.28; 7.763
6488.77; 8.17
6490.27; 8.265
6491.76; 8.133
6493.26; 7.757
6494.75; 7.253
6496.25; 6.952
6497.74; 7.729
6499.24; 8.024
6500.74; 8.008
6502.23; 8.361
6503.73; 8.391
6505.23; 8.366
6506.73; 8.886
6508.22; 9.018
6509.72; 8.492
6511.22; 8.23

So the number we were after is -1.0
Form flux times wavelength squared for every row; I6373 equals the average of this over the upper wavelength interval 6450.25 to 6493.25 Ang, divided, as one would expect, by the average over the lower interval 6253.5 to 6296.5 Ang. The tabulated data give 1.1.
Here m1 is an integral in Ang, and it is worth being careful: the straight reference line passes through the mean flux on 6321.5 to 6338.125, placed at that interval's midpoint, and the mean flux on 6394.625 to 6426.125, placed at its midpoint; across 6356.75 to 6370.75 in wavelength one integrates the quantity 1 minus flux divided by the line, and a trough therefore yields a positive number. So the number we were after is 0.4 Ang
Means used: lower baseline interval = 7.98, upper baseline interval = 8.33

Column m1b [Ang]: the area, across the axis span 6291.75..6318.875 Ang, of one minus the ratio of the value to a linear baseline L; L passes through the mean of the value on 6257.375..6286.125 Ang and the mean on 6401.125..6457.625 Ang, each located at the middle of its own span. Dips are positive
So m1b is 0.3 Ang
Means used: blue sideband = 7.77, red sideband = 8.31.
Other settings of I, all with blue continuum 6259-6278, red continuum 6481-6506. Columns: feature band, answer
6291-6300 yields 0.3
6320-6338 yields -0.3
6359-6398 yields -1.3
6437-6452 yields -1.1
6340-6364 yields 0.0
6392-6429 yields -1.9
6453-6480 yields -1.4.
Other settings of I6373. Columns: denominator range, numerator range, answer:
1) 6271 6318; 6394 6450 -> 1.11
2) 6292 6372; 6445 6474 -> 1.10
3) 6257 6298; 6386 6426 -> 1.13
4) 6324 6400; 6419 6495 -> 1.05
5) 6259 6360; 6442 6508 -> 1.10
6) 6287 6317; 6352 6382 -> 1.04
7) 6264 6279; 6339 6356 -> 1.04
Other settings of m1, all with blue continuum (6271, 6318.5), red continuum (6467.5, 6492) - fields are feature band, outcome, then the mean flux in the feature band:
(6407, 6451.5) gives -1.3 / 8.28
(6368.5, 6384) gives 0.0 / 7.92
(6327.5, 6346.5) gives 0.0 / 7.85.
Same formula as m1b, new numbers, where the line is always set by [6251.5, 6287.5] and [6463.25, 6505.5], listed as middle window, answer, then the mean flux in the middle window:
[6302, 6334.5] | -0.4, 7.94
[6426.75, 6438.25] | 0.0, 8.02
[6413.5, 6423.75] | -0.2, 8.14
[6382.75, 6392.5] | -0.6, 8.42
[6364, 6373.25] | -0.1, 7.96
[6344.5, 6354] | -0.3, 8.11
